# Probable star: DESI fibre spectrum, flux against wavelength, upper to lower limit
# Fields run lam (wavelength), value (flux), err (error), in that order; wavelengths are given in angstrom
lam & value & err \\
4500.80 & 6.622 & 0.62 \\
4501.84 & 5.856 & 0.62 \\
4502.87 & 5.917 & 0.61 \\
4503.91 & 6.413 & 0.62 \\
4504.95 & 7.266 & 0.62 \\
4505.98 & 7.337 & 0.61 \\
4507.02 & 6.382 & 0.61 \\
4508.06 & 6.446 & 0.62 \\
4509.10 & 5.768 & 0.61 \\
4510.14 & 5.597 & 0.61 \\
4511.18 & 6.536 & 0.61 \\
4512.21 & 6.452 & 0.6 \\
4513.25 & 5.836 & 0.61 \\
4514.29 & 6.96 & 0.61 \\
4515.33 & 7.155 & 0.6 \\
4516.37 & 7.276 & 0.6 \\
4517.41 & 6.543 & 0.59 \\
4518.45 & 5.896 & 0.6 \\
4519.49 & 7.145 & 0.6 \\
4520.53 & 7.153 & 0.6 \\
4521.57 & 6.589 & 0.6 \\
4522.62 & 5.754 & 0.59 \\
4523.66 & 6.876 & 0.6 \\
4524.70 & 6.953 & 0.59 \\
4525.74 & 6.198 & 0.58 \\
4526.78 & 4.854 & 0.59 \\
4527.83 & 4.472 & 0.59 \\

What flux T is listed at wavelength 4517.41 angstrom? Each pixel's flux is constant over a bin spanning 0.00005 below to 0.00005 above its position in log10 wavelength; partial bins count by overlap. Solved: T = 6.543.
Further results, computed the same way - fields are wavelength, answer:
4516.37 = 7.276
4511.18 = 6.536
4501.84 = 5.856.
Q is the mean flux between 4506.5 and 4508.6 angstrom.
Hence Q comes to 6.39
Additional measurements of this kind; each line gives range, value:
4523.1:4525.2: 6.9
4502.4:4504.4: 6.16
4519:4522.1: 6.94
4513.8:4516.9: 7.13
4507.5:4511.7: 6.09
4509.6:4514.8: 6.28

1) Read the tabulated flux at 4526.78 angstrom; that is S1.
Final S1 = 4.854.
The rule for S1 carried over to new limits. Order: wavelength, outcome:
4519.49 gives 7.145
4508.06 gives 6.446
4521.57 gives 6.589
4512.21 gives 6.452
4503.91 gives 6.413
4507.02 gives 6.382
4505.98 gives 7.337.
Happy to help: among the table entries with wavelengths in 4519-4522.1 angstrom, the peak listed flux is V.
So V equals 7.153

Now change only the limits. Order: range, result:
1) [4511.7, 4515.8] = 7.155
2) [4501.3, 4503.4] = 5.917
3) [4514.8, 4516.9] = 7.276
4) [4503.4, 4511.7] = 7.337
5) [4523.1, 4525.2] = 6.953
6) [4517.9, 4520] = 7.145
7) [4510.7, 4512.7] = 6.536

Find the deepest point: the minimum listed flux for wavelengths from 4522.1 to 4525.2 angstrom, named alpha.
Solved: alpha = 5.754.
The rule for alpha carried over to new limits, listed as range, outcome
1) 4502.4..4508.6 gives 5.917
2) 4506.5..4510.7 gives 5.597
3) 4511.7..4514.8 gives 5.836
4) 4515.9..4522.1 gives 5.896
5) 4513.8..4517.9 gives 6.543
